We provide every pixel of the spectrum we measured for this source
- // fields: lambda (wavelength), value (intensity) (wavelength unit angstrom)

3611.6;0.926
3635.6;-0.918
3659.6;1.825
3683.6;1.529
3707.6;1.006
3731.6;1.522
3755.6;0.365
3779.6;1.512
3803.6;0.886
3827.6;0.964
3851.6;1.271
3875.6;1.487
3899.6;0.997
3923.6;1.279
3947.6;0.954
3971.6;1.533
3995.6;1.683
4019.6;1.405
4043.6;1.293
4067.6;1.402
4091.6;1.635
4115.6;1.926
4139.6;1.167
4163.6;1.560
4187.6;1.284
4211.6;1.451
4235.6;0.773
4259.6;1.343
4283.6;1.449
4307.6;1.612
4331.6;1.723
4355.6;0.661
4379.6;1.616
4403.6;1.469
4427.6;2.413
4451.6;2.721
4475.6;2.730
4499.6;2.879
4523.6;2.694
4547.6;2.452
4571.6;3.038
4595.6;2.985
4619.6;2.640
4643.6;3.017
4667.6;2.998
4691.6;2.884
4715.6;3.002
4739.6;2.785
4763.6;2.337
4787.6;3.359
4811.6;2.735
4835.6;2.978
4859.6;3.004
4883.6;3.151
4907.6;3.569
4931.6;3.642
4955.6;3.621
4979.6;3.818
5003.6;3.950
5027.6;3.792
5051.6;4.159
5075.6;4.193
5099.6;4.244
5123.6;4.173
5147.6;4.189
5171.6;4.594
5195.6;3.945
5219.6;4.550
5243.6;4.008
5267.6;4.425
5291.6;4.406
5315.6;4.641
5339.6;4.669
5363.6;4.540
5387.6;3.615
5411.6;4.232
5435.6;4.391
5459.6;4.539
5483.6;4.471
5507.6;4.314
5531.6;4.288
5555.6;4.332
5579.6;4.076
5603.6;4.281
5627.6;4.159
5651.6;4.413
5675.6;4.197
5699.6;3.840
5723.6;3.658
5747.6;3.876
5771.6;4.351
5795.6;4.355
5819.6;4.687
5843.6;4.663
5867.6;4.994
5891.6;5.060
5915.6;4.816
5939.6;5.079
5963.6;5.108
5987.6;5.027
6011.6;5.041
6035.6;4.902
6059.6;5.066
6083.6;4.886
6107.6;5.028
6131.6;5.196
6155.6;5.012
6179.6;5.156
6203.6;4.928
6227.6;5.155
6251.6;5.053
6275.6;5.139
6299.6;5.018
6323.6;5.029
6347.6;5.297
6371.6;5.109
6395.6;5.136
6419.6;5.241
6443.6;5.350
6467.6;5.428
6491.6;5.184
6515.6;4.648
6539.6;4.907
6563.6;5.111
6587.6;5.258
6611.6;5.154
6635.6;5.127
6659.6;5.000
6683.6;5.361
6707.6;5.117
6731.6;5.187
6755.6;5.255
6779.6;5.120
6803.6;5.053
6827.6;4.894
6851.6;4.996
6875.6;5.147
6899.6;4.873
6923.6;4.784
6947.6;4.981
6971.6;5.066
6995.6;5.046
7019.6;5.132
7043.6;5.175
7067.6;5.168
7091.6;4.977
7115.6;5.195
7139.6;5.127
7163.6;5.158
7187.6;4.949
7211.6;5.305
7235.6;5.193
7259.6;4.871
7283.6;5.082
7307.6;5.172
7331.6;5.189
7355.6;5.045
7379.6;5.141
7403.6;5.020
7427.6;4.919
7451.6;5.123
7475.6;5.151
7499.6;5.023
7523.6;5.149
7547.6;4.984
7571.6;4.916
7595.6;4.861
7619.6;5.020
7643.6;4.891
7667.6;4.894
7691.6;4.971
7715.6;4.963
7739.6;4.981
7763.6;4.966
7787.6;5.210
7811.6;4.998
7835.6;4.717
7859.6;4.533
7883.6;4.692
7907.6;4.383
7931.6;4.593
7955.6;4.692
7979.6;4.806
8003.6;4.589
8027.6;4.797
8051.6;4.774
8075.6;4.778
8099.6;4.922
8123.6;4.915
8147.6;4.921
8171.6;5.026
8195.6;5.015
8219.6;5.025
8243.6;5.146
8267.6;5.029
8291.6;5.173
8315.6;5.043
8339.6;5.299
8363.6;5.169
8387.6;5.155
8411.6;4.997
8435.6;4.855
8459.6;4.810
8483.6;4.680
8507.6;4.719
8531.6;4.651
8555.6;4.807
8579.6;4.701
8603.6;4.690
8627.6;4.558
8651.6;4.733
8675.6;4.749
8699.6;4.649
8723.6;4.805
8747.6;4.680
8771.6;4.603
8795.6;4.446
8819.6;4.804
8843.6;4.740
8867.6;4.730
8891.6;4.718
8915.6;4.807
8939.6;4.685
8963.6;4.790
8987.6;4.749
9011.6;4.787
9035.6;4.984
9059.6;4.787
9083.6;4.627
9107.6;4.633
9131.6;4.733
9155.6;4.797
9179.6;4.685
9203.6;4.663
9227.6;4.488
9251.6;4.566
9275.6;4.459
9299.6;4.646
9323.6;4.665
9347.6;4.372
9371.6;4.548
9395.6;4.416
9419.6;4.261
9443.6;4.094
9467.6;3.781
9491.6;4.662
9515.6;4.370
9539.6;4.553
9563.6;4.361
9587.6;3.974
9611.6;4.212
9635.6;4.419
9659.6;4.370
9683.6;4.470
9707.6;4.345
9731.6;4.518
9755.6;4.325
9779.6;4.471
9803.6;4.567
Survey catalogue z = 0.107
